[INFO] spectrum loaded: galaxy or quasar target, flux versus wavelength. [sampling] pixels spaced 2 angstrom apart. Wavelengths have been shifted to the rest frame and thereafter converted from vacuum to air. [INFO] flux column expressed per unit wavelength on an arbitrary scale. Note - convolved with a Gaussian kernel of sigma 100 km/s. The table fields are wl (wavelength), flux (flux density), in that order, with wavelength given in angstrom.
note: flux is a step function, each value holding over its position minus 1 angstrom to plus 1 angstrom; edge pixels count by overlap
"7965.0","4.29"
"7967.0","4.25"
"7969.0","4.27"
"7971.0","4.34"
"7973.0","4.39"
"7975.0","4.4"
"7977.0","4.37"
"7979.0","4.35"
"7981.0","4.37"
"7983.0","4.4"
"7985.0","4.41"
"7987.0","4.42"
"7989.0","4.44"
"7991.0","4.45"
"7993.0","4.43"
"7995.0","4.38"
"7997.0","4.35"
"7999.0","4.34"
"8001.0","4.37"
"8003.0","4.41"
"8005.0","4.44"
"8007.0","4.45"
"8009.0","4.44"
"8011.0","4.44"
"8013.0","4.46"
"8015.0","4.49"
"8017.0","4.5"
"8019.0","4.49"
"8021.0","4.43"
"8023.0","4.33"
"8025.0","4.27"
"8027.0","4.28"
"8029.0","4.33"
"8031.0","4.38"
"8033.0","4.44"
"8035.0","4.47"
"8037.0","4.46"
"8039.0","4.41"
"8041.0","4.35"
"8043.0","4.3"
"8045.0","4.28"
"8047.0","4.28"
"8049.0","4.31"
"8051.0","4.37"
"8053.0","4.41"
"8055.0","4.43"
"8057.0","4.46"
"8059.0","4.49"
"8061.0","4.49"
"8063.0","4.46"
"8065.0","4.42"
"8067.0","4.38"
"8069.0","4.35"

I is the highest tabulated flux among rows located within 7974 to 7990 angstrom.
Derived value 4.44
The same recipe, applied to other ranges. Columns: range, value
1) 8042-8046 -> 4.3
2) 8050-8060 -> 4.49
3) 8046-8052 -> 4.37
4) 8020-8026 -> 4.43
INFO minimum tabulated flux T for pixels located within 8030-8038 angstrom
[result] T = 4.38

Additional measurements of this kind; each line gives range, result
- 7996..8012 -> 4.34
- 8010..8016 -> 4.44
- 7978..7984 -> 4.35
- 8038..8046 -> 4.28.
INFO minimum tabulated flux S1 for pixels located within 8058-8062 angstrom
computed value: 4.49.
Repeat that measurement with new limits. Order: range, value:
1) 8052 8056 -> 4.41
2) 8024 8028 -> 4.27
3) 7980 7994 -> 4.37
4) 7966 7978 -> 4.25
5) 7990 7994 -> 4.43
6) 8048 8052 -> 4.31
